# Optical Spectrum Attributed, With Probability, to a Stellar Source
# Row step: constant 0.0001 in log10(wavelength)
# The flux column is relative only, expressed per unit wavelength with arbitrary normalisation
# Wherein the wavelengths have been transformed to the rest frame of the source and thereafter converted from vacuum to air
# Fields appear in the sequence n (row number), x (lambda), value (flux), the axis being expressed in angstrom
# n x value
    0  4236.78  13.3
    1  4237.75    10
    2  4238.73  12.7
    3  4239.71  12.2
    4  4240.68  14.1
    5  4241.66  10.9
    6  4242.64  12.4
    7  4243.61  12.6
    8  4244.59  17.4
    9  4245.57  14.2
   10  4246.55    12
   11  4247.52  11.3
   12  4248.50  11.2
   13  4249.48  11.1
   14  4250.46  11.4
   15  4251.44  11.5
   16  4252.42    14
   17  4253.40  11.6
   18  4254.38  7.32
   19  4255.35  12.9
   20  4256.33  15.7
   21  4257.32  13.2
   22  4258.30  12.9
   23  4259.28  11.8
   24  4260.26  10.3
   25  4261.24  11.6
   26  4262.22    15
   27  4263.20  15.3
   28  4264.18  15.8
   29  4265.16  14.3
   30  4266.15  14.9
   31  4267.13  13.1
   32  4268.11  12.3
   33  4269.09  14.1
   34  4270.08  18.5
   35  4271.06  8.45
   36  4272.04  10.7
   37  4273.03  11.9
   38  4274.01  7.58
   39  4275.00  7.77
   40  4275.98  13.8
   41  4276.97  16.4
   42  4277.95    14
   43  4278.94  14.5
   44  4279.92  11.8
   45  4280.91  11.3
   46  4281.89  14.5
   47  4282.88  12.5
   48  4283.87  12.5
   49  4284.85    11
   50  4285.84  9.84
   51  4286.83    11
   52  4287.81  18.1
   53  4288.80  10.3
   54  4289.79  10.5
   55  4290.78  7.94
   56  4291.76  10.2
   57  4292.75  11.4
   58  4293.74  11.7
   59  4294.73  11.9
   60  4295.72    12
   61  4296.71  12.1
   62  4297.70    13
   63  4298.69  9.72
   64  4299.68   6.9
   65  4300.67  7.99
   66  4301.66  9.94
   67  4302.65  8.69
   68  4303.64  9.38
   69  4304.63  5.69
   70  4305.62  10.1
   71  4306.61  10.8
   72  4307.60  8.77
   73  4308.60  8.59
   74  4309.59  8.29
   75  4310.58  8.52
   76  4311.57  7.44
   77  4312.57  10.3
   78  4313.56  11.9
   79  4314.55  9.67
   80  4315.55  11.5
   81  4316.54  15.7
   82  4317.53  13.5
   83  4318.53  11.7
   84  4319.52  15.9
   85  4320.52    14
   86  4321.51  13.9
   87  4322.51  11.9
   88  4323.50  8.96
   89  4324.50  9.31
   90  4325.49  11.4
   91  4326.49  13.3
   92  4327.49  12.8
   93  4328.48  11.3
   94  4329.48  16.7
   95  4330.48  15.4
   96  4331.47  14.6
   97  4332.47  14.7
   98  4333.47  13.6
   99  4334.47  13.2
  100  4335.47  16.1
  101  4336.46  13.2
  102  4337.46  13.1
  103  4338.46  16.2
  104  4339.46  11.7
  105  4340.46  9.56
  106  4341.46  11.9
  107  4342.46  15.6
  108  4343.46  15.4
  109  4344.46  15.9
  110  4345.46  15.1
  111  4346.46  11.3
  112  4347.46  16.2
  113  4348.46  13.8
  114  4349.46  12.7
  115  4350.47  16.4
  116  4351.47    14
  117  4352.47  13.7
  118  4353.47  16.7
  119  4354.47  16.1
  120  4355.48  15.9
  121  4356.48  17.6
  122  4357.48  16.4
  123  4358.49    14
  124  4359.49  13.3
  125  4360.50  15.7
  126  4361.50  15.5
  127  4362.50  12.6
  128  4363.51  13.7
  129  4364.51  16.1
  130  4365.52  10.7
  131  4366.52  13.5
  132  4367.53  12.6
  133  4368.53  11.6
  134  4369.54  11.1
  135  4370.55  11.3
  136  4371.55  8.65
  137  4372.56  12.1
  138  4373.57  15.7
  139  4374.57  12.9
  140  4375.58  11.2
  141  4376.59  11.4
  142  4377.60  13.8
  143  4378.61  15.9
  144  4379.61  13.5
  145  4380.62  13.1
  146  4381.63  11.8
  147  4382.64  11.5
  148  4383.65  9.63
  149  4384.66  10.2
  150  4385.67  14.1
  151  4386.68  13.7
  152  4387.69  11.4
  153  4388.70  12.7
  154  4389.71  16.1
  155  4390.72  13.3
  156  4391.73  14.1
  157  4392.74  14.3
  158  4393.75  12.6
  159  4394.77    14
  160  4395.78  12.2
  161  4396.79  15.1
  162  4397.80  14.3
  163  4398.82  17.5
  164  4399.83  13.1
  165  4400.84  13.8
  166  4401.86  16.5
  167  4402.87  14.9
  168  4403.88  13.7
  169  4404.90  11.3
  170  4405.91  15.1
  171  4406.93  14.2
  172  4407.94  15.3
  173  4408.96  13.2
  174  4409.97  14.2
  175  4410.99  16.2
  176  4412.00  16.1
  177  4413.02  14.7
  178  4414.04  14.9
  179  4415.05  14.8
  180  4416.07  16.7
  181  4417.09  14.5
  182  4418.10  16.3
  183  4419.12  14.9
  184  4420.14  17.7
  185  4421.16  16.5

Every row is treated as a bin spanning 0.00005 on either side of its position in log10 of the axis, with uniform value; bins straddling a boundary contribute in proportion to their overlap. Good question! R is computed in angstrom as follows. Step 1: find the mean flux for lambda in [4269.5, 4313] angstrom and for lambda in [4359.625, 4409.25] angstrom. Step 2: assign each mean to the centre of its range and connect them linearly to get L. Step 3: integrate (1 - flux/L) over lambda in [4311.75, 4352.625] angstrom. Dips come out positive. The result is -4.6 angstrom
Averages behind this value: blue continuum 10.9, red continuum 13.3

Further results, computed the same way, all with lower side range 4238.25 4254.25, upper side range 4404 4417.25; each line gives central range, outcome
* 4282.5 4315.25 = 7.1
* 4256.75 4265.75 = -0.5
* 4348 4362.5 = -1.2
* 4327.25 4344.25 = -0.3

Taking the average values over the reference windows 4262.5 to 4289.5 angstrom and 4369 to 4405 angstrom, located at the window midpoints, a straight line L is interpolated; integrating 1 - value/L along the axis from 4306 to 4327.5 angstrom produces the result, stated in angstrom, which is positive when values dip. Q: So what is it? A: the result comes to 2.8 angstrom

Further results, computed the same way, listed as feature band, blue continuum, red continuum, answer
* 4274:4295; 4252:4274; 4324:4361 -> 2.02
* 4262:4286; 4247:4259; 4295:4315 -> -4.09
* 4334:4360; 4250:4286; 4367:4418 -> -2.38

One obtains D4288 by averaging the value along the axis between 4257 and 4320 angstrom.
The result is 11.6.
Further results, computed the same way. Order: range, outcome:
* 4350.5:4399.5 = 13.5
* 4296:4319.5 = 10.1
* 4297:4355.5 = 12.3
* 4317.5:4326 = 12.2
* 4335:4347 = 13.8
